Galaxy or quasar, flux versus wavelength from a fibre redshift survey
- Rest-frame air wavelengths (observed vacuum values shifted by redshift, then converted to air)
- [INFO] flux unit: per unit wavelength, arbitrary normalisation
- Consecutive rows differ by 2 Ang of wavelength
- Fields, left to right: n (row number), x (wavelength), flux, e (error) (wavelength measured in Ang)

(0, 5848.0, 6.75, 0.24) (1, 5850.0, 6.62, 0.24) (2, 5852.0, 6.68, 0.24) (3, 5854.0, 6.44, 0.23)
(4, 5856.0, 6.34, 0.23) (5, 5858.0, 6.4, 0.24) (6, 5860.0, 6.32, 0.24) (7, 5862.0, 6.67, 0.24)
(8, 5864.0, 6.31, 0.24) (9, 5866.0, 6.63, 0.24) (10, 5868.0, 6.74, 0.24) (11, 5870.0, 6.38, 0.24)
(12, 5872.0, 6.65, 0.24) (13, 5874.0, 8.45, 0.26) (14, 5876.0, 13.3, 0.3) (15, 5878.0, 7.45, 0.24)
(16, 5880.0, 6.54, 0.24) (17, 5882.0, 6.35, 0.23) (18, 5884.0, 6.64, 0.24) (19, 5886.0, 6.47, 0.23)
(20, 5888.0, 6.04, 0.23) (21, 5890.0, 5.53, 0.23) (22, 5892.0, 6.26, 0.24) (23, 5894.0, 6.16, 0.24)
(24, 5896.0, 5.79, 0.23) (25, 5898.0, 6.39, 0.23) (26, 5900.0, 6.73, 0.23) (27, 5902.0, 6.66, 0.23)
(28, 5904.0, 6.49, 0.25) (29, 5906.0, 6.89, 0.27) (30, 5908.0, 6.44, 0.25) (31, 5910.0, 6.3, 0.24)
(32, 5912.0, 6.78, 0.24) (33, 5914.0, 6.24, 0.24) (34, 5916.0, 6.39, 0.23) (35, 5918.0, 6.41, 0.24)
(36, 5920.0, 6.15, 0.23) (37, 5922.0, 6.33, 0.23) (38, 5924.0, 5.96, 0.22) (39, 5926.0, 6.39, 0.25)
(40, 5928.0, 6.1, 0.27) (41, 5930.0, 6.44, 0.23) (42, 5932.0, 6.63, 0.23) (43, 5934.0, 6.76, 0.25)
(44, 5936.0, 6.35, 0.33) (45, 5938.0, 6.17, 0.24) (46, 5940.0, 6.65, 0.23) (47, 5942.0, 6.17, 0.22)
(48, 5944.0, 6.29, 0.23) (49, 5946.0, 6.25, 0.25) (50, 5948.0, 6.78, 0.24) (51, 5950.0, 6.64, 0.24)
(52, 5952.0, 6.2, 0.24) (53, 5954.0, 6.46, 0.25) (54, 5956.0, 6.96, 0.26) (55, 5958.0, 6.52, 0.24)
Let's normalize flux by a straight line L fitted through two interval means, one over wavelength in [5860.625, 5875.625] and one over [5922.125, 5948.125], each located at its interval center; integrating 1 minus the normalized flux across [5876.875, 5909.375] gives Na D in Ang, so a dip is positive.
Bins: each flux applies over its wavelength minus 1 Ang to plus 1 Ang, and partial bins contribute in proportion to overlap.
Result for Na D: 1.75 Ang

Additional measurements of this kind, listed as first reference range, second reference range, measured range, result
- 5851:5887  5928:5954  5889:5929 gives 2.3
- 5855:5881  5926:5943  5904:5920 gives 0.5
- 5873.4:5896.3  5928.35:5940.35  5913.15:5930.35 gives 1.0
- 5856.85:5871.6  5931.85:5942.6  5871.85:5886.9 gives -3.0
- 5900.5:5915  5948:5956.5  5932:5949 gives 0.3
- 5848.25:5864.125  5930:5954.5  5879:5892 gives 0.4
